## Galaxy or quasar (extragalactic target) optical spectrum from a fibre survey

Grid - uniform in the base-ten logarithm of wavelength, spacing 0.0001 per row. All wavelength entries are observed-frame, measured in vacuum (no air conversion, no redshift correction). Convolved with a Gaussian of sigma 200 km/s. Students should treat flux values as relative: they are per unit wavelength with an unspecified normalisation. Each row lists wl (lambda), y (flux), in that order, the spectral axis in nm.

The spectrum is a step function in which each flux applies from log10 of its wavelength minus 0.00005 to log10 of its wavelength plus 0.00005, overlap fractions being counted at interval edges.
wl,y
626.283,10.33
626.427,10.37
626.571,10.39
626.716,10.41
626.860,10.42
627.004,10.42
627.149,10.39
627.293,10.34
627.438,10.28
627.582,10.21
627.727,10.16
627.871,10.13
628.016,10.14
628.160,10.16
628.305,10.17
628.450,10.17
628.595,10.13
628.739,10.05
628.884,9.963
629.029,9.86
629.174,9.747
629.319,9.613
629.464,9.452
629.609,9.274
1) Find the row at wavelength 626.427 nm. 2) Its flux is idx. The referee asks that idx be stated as 10.37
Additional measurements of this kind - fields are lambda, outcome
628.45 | 10.17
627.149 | 10.39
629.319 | 9.613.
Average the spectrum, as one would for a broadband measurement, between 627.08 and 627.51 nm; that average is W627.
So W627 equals 10.3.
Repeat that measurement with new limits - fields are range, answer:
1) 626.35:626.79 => 10.4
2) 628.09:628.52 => 10.2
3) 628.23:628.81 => 10.1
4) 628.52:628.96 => 10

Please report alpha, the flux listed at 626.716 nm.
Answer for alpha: 10.41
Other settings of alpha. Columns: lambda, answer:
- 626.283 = 10.33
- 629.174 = 9.747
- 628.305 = 10.17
